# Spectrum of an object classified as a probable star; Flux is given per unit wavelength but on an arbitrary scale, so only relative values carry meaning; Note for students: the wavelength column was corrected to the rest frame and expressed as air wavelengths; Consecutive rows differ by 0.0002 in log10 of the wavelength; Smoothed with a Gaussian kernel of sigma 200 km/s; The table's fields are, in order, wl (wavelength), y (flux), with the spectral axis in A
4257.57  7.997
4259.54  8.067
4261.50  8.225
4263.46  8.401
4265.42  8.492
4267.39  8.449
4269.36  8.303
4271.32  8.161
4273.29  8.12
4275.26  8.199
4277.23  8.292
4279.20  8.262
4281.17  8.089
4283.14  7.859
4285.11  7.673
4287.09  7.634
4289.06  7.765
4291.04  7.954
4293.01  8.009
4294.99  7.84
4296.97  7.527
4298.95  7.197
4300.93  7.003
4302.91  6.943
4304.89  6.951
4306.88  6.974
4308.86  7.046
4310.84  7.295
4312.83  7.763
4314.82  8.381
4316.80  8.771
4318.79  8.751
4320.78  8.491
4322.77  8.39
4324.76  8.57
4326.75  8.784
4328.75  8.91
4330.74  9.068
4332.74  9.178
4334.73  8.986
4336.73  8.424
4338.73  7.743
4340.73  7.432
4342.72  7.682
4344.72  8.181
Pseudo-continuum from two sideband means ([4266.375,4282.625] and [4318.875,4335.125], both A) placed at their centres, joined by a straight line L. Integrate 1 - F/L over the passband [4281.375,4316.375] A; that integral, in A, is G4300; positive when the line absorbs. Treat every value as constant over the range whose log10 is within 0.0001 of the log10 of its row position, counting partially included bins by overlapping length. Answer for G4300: 3.8 A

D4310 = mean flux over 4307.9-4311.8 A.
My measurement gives 7.18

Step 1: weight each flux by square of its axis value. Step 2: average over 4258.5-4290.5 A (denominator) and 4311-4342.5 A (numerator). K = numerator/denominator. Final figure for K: 1.07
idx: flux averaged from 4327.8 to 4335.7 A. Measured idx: 9.04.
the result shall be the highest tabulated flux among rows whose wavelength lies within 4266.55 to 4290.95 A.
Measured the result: 8.449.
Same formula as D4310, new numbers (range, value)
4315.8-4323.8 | 8.61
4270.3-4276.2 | 8.16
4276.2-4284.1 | 8.13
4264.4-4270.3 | 8.41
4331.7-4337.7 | 8.86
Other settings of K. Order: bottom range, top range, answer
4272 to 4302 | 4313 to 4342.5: 1.11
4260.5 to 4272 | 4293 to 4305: 0.89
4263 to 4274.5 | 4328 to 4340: 1.08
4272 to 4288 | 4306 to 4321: 1.00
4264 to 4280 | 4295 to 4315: 0.89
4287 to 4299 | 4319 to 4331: 1.14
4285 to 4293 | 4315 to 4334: 1.14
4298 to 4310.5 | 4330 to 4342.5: 1.21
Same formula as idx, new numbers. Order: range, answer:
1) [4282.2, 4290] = 7.73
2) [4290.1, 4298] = 7.83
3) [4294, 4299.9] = 7.52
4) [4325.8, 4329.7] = 8.83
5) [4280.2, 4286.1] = 7.88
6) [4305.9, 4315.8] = 7.49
